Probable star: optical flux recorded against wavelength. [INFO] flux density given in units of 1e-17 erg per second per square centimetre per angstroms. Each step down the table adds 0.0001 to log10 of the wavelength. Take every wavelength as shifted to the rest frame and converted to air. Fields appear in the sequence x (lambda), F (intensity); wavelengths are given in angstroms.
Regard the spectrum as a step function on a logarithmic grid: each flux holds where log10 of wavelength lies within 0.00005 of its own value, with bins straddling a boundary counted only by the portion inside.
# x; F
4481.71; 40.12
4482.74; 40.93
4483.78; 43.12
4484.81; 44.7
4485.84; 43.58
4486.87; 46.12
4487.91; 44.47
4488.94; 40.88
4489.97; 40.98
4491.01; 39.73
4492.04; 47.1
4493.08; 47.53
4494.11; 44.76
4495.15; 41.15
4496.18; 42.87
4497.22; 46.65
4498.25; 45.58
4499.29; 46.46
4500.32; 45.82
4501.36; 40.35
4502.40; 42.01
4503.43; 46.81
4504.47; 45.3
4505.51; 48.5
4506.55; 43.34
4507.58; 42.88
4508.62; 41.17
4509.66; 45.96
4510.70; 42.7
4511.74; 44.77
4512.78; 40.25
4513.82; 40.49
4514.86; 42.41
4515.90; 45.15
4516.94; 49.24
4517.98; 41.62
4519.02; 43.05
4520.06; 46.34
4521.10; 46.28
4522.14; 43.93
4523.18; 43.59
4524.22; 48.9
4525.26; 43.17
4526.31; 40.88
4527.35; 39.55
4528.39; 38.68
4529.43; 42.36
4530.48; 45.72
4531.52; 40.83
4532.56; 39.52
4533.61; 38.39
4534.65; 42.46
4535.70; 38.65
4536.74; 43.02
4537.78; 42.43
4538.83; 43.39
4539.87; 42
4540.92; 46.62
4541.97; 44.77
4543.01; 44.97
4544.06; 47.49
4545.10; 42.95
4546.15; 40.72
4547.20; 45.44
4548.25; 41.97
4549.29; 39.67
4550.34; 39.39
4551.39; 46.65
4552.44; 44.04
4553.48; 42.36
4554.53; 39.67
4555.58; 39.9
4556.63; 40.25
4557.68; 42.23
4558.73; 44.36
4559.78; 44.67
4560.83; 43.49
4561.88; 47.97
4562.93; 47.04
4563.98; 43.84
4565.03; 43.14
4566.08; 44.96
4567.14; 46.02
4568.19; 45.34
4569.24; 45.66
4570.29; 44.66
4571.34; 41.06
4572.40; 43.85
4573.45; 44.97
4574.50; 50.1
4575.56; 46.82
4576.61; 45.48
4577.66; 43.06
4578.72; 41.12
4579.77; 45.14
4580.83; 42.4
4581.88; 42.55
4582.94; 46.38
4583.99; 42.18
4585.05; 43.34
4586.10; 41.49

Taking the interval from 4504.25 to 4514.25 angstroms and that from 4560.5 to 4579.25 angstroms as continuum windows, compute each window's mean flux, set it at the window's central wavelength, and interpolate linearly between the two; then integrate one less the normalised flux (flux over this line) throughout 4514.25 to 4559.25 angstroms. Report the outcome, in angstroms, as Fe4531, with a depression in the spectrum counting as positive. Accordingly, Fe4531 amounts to 1.3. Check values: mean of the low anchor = 43.5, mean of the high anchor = 44.9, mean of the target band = 42.9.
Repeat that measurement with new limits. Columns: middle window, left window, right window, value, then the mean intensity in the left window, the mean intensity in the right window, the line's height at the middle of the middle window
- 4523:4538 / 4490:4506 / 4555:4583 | 0.9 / 44.6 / 44.3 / 44.4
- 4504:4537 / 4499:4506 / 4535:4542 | 0.6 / 45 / 42.8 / 43.9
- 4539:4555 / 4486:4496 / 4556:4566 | 0.3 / 43.6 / 44.1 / 44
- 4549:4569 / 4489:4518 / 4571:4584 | 0.3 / 44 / 44.4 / 44.3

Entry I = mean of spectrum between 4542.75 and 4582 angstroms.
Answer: 43.8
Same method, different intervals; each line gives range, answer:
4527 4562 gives 42.5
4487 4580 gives 43.6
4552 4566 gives 43.4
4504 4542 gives 43.2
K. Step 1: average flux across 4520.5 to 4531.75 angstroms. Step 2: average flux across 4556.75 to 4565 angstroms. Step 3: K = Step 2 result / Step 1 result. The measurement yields 1.0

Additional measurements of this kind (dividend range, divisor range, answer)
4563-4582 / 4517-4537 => 1.05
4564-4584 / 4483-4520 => 1.01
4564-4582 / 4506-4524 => 1.02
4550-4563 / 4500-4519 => 0.99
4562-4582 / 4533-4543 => 1.05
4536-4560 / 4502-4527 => 0.97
